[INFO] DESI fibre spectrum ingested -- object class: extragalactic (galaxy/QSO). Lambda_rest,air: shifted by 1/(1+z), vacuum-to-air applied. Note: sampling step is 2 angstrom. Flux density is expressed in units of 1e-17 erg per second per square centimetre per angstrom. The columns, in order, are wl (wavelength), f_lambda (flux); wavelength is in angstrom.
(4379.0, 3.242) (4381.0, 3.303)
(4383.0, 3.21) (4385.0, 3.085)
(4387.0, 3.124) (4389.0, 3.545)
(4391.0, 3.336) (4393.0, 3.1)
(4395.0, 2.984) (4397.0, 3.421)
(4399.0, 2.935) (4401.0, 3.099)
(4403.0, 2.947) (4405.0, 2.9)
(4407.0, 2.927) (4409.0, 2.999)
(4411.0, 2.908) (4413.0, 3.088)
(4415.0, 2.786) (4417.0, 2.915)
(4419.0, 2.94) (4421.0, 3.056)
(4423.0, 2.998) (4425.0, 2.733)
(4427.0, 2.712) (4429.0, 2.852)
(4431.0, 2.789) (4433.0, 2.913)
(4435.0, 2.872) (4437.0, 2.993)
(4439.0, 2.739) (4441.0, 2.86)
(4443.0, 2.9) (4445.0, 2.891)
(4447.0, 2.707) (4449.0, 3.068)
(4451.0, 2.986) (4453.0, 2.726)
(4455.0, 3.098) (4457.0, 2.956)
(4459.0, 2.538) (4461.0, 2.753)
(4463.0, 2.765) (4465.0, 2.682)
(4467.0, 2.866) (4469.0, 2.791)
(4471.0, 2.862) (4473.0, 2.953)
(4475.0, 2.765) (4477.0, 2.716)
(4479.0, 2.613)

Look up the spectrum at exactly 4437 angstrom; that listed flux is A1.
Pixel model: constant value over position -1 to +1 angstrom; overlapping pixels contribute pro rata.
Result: 2.993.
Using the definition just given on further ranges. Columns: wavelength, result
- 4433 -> 2.913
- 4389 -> 3.545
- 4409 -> 2.999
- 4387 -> 3.124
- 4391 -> 3.336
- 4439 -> 2.739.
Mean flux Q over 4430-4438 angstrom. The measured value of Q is 2.89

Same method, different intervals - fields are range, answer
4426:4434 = 2.82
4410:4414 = 3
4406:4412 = 2.94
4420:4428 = 2.87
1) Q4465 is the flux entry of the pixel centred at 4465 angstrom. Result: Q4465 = 2.682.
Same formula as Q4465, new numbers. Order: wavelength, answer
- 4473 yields 2.953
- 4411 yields 2.908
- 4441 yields 2.86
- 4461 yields 2.753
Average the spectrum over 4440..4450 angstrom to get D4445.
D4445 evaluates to 2.89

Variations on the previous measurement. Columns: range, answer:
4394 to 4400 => 3.11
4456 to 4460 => 2.75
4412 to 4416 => 2.94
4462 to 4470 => 2.78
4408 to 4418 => 2.94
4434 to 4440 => 2.87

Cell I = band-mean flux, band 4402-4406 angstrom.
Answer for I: 2.92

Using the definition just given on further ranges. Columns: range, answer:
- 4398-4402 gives 3.02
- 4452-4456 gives 2.91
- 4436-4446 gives 2.88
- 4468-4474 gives 2.87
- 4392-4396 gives 3.04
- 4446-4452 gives 2.92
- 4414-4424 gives 2.94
